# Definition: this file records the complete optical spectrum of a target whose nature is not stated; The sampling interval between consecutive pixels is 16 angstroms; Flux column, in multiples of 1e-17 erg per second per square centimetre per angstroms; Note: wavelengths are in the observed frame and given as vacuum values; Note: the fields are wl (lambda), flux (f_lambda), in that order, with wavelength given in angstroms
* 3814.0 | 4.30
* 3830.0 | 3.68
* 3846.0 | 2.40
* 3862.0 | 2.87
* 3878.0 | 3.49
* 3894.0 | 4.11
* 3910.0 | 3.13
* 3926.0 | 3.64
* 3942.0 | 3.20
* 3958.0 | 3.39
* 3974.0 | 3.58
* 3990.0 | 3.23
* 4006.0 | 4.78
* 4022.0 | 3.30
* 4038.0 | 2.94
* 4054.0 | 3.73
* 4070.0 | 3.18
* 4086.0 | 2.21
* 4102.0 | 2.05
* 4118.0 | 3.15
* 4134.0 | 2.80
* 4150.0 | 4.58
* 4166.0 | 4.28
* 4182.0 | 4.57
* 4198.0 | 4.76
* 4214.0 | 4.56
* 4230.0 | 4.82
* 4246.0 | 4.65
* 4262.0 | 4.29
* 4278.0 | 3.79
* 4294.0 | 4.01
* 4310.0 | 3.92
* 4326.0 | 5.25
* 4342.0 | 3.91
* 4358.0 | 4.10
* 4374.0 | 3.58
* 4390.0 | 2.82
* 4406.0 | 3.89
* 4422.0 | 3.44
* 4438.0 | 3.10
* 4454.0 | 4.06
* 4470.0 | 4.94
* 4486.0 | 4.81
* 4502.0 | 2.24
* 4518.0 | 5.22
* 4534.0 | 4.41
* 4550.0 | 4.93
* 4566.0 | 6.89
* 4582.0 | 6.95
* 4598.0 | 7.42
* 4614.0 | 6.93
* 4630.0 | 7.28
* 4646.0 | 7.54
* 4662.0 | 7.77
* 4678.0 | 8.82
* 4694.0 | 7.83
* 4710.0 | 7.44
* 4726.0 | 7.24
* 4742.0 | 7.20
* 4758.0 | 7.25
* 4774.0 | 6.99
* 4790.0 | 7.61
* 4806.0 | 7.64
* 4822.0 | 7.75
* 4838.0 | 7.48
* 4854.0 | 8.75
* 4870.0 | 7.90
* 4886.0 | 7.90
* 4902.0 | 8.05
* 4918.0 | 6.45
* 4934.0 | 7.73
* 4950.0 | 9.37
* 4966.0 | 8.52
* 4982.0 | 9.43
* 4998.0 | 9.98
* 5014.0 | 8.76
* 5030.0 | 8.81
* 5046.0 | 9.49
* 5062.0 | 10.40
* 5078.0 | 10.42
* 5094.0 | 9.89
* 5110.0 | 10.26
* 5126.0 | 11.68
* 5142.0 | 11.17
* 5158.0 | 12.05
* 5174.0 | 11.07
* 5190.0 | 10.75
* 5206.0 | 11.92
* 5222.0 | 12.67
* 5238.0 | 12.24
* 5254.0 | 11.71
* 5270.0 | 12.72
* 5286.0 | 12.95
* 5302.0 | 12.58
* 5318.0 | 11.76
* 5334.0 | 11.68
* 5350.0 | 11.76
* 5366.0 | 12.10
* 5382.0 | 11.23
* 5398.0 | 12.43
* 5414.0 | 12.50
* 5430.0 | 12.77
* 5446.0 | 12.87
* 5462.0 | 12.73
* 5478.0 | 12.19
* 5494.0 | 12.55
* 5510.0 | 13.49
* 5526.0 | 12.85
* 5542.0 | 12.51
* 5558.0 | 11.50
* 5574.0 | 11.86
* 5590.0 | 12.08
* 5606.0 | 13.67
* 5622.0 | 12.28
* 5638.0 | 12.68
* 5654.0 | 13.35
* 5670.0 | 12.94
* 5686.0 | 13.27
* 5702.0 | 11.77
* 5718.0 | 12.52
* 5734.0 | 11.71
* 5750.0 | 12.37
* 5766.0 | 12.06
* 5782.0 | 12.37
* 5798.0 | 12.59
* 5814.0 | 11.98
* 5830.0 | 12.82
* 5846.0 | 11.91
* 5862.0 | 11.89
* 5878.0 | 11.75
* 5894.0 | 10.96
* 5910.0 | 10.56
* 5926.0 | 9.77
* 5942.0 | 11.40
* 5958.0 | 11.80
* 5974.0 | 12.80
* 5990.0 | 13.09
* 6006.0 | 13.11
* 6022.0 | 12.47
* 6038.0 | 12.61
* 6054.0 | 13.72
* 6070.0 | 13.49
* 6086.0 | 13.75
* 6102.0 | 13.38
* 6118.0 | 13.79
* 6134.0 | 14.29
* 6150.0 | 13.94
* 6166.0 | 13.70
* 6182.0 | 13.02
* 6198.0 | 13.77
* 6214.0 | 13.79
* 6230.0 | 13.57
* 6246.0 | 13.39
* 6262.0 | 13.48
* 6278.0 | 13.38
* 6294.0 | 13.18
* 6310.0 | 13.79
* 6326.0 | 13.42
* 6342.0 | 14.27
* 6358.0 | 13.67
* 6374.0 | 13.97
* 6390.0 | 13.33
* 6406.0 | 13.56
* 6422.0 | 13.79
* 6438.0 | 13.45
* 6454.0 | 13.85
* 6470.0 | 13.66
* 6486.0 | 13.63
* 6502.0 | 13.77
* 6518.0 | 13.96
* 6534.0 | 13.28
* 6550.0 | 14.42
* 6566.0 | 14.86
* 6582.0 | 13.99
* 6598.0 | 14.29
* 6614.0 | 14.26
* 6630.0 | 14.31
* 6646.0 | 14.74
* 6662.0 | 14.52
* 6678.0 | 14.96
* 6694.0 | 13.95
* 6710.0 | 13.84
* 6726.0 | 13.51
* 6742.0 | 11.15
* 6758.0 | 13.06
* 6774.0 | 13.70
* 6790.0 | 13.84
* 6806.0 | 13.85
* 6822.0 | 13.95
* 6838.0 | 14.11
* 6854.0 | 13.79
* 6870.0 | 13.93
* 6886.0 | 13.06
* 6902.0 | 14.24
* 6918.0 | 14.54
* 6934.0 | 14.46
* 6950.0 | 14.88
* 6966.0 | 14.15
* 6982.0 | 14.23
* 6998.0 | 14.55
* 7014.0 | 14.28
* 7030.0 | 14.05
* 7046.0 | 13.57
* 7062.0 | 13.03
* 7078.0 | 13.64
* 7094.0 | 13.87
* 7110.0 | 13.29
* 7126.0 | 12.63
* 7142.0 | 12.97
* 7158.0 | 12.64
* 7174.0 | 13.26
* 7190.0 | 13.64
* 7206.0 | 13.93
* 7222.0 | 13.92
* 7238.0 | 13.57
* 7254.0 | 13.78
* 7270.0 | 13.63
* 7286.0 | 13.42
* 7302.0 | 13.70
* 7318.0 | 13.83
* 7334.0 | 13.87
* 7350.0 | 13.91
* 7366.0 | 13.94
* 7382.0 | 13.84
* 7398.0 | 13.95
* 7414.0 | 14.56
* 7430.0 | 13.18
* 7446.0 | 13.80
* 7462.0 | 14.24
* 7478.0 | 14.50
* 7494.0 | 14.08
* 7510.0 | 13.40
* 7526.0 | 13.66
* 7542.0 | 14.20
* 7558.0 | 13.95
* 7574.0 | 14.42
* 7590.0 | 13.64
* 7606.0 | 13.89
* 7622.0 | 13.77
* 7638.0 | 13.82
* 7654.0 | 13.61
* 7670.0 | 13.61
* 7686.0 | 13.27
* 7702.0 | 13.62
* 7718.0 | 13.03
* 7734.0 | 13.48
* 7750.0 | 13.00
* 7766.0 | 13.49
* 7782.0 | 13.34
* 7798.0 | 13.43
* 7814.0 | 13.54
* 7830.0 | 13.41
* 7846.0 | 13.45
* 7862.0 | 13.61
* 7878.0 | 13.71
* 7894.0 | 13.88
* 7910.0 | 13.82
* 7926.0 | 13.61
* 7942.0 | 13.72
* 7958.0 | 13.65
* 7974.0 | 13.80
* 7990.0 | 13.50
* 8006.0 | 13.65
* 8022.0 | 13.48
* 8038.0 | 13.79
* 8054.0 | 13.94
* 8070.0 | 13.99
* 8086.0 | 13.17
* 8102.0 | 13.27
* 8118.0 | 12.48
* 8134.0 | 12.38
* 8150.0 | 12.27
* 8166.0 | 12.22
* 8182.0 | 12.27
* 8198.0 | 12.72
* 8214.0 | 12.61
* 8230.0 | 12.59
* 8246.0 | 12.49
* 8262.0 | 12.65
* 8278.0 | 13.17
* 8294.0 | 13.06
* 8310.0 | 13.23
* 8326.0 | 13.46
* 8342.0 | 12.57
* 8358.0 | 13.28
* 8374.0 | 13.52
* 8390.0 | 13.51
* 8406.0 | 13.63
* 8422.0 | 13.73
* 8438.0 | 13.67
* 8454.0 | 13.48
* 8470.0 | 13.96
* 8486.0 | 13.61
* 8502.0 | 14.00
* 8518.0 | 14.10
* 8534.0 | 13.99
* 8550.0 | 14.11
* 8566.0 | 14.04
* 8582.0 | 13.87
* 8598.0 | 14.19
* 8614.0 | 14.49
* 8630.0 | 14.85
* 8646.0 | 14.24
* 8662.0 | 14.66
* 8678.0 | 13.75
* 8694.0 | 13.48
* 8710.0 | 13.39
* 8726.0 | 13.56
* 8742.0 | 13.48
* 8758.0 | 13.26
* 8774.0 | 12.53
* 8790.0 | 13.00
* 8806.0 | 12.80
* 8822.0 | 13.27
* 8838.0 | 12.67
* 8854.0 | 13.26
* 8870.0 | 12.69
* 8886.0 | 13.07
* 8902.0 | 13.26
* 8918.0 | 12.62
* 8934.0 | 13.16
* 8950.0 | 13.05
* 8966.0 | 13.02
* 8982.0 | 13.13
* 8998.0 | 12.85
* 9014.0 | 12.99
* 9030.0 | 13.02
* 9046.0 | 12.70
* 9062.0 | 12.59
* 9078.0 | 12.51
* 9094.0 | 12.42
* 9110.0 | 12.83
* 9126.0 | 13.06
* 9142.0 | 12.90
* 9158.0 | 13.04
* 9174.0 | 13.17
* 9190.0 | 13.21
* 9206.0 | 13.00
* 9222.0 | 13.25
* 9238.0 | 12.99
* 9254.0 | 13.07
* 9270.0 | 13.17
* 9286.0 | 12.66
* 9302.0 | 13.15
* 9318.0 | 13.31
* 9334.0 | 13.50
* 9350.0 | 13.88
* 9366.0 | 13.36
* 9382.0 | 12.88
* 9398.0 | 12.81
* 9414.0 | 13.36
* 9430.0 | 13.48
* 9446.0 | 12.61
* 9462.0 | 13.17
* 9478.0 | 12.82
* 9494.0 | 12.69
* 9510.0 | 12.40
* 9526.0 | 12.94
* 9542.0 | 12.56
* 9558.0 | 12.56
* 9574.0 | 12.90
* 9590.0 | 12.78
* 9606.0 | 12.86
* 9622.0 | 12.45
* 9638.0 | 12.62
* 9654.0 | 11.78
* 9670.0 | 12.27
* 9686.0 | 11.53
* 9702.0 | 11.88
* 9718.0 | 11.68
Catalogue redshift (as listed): 0.14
